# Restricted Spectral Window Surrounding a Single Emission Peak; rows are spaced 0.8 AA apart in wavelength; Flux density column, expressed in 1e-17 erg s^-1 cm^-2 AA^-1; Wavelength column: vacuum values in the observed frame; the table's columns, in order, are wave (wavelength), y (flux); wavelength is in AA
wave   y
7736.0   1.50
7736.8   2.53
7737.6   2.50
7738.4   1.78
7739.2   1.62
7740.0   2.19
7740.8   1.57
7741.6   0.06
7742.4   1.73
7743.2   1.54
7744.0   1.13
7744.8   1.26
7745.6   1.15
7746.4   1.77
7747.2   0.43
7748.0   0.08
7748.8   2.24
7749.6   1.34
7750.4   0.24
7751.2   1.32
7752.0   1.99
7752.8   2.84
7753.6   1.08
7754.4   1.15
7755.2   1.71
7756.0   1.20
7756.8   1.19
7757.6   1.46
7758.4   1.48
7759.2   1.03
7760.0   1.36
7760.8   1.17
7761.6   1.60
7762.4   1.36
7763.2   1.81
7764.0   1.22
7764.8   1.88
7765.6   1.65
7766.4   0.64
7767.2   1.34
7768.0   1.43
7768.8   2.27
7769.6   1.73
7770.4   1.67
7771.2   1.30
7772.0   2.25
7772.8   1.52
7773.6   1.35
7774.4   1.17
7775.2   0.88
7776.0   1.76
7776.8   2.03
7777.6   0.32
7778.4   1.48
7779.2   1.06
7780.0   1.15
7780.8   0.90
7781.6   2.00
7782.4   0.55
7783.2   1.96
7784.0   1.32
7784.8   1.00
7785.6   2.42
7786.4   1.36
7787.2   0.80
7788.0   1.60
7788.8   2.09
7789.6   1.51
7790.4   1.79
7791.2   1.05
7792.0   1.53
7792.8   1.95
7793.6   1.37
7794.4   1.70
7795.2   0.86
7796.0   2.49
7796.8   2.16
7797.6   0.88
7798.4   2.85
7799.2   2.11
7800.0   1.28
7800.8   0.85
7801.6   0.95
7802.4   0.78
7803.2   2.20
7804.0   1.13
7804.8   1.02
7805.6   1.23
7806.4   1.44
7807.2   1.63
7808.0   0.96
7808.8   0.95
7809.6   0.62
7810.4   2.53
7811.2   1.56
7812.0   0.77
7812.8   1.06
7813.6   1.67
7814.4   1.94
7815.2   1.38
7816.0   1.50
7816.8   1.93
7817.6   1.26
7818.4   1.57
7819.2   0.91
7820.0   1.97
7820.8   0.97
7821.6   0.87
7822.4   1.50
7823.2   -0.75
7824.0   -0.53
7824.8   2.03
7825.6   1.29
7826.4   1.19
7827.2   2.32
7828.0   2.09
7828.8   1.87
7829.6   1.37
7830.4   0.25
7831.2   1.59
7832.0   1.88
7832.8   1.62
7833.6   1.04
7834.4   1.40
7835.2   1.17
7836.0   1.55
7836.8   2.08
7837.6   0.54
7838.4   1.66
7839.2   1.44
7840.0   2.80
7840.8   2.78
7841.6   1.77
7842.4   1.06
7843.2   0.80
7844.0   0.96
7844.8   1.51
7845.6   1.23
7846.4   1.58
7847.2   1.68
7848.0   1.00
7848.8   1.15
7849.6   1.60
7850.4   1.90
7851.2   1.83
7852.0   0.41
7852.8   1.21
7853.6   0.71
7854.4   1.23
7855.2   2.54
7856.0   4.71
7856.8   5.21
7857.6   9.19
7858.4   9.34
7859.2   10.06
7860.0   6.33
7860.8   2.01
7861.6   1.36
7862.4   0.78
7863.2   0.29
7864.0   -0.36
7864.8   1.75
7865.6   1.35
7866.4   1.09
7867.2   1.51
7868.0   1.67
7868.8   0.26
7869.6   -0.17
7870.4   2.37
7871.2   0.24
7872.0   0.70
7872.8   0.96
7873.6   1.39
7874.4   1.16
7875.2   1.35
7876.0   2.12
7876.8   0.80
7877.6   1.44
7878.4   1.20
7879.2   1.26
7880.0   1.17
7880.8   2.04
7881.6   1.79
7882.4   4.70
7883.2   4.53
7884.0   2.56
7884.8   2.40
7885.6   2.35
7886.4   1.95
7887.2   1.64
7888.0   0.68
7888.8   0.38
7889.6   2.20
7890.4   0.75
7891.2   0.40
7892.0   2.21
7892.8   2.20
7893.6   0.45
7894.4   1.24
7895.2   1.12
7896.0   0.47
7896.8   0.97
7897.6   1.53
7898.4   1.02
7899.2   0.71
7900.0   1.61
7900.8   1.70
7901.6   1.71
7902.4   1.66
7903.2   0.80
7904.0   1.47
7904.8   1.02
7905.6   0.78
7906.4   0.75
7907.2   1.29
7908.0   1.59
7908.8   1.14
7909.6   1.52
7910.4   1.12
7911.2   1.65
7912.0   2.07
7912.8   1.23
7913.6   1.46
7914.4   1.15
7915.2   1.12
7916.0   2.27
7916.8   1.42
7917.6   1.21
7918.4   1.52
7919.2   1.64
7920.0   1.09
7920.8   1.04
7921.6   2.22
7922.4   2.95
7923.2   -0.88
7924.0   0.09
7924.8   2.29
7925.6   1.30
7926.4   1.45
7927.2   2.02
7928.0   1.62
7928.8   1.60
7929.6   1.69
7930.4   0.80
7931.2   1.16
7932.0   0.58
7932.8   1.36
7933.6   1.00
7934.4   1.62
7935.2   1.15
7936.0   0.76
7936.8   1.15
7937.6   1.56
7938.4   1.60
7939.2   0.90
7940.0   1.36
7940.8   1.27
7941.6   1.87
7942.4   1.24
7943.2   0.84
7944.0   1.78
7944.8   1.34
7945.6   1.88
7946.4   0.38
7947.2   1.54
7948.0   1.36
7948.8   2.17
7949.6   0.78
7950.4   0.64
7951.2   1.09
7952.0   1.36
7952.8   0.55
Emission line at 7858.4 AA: Halpha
